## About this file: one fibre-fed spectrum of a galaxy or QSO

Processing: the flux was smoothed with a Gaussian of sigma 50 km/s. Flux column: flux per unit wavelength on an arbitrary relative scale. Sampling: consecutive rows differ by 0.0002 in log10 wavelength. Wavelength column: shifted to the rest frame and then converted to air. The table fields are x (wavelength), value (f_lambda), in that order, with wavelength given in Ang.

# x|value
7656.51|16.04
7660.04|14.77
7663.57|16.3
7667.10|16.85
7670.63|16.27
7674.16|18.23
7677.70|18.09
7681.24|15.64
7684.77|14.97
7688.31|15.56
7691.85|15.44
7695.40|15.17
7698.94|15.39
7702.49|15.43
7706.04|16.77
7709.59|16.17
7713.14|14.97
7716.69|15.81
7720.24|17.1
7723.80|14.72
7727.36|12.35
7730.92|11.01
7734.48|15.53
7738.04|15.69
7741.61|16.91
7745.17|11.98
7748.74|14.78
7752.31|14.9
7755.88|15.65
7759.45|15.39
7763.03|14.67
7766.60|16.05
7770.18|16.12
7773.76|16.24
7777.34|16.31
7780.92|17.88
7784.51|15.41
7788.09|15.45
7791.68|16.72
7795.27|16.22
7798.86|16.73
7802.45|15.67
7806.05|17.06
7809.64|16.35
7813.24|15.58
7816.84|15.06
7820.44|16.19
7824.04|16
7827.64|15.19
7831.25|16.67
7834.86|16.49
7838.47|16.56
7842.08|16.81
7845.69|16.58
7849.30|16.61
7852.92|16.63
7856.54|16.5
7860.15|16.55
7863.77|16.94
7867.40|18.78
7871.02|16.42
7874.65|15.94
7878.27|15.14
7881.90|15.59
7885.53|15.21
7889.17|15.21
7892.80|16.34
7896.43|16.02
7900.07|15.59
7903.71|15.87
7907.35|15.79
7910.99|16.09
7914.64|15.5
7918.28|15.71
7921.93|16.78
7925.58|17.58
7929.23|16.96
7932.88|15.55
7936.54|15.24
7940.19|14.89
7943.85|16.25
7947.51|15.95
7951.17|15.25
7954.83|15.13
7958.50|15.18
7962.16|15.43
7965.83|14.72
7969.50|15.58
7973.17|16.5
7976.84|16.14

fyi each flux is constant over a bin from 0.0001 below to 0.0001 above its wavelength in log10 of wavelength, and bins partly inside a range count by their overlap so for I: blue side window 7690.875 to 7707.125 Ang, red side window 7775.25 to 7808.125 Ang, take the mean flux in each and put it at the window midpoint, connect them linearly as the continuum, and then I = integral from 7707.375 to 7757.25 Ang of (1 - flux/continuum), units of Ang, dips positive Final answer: 3.3 Ang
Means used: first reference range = 15.6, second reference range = 16.4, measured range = 14.8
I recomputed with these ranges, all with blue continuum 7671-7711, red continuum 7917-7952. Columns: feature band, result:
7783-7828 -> 0.2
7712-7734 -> 2.3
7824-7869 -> -1.7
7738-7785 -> 1.5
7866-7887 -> -0.1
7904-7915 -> 0.1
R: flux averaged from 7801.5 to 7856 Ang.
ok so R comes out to 16.2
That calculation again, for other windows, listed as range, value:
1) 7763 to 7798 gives 16.2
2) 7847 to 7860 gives 16.6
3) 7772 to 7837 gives 16.2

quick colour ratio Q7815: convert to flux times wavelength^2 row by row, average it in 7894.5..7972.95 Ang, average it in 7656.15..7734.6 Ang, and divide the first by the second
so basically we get 1.08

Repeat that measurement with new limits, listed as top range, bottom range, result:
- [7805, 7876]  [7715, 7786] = 1.11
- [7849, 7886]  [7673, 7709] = 1.07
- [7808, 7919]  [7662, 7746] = 1.08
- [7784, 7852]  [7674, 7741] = 1.08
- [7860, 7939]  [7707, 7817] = 1.07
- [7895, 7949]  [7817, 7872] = 0.98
